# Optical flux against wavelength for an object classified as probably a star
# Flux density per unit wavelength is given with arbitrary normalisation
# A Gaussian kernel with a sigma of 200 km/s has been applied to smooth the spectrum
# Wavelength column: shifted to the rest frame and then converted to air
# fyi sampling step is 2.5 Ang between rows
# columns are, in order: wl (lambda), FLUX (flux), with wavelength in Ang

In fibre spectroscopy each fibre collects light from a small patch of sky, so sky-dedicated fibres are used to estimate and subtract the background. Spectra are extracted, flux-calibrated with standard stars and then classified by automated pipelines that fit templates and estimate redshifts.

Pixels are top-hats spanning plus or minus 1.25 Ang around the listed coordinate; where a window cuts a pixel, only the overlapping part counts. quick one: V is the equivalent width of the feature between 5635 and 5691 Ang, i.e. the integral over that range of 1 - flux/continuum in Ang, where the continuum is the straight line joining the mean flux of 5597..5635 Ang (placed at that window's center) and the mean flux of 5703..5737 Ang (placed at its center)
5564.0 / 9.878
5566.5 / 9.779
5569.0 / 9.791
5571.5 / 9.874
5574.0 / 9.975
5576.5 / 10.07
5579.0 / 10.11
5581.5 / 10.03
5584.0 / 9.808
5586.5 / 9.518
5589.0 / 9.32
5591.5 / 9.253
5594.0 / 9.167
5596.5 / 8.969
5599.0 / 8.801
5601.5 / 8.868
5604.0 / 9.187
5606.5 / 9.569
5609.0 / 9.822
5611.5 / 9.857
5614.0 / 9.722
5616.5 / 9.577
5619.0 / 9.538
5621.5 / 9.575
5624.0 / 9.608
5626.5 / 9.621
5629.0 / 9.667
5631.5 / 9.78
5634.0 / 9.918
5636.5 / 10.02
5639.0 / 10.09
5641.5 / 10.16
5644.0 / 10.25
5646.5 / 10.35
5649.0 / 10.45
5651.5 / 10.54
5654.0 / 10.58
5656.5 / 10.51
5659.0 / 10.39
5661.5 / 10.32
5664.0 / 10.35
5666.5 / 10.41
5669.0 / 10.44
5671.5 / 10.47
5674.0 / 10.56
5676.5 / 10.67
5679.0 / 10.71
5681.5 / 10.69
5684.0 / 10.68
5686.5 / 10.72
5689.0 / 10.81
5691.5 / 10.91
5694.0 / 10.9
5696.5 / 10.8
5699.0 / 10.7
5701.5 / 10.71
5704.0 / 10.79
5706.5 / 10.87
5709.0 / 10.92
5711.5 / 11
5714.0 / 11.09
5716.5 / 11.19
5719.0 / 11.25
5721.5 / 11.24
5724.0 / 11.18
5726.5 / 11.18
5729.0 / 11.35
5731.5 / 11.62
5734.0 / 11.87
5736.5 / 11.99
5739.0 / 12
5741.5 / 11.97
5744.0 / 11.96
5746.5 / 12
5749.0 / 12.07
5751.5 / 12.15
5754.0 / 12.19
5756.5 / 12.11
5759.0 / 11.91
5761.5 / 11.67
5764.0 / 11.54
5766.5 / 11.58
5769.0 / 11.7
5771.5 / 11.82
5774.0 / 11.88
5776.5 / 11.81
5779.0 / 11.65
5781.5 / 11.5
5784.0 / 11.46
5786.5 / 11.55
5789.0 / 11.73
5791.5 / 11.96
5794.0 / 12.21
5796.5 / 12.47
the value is -0.9 Ang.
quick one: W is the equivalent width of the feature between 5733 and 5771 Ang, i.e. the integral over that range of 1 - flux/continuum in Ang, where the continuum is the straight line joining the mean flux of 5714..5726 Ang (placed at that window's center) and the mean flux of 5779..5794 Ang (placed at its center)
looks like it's -1.6 Ang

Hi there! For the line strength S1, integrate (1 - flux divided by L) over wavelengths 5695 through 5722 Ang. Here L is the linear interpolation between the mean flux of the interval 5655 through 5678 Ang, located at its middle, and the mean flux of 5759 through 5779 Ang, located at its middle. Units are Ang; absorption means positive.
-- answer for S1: 0.1 Ang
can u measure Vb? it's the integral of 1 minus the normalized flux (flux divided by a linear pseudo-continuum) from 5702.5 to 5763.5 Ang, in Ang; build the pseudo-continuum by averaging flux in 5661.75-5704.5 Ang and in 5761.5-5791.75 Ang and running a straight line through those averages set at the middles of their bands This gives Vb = -1.96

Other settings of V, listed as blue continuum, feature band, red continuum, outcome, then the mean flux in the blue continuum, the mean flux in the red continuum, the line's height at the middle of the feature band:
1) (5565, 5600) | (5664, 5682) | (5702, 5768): 0.37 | 9.61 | 11.6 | 10.8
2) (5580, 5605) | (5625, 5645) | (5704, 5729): -0.02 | 9.3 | 11.1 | 9.92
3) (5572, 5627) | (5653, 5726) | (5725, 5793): 0.34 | 9.55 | 11.8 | 10.8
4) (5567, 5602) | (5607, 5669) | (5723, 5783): 1.32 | 9.56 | 11.8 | 10.3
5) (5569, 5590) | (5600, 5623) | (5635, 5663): 1.26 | 9.84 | 10.3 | 10.1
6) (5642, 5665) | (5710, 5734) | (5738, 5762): 0.59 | 10.4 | 12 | 11.5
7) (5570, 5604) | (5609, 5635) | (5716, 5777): 0.80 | 9.51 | 11.7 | 10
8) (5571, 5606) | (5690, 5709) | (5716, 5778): 0.42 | 9.49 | 11.7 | 11.1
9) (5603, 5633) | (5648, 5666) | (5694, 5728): -0.43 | 9.63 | 11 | 10.2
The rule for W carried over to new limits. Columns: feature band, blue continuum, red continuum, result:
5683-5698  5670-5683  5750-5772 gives 0.03 Ang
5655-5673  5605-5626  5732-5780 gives 0.01 Ang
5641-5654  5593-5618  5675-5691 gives -0.37 Ang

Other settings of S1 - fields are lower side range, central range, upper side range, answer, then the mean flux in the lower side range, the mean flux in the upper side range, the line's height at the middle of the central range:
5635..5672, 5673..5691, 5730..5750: 0.3 Ang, 10.4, 11.9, 10.9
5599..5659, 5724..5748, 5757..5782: -1.0 Ang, 9.87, 11.7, 11.3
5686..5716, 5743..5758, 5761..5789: -0.9 Ang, 10.9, 11.7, 11.4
